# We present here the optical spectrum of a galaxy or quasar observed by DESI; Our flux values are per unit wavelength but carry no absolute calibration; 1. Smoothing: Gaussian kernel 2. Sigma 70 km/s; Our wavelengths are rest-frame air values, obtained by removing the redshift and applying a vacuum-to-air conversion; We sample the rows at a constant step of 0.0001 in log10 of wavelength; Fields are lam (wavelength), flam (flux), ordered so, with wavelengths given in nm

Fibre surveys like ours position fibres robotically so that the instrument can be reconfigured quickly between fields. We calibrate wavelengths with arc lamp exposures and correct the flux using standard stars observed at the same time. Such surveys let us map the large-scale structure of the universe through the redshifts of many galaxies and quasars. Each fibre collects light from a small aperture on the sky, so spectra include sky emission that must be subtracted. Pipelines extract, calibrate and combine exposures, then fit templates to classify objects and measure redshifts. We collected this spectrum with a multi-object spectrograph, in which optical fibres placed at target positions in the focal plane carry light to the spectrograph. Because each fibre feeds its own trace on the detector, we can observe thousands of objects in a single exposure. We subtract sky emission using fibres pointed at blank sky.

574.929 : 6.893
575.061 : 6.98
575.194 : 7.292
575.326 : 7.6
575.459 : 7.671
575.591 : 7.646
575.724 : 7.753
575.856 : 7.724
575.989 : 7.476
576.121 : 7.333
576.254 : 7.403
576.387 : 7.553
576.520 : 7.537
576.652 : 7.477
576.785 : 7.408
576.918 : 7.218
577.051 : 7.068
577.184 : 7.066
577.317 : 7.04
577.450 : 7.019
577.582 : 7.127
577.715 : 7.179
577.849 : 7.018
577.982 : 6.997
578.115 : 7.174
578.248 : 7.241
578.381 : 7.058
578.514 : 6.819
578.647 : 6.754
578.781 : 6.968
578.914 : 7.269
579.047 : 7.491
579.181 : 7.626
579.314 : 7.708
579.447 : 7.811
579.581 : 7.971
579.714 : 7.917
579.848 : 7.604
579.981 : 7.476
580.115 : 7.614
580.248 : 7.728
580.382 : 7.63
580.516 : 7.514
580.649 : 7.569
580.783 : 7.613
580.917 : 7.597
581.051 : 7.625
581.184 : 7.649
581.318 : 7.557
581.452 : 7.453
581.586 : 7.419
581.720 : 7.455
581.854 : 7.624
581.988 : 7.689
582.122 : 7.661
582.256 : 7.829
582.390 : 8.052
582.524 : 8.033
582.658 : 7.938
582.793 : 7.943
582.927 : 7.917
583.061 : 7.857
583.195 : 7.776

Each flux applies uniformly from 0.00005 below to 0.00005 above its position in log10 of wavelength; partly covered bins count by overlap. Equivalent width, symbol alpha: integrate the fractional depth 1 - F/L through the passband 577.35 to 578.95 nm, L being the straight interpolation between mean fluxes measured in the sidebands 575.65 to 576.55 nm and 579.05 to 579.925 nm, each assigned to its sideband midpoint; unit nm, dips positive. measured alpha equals 0.13 nm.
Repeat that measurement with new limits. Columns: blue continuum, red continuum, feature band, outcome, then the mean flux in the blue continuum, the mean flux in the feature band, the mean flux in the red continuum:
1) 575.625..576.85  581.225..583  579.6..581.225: 0.01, 7.52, 7.64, 7.73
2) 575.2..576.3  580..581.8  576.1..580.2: 0.13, 7.57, 7.32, 7.57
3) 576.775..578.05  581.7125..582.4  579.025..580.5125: -0.06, 7.1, 7.68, 7.71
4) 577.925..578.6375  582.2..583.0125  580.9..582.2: 0.03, 7.04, 7.58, 7.95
